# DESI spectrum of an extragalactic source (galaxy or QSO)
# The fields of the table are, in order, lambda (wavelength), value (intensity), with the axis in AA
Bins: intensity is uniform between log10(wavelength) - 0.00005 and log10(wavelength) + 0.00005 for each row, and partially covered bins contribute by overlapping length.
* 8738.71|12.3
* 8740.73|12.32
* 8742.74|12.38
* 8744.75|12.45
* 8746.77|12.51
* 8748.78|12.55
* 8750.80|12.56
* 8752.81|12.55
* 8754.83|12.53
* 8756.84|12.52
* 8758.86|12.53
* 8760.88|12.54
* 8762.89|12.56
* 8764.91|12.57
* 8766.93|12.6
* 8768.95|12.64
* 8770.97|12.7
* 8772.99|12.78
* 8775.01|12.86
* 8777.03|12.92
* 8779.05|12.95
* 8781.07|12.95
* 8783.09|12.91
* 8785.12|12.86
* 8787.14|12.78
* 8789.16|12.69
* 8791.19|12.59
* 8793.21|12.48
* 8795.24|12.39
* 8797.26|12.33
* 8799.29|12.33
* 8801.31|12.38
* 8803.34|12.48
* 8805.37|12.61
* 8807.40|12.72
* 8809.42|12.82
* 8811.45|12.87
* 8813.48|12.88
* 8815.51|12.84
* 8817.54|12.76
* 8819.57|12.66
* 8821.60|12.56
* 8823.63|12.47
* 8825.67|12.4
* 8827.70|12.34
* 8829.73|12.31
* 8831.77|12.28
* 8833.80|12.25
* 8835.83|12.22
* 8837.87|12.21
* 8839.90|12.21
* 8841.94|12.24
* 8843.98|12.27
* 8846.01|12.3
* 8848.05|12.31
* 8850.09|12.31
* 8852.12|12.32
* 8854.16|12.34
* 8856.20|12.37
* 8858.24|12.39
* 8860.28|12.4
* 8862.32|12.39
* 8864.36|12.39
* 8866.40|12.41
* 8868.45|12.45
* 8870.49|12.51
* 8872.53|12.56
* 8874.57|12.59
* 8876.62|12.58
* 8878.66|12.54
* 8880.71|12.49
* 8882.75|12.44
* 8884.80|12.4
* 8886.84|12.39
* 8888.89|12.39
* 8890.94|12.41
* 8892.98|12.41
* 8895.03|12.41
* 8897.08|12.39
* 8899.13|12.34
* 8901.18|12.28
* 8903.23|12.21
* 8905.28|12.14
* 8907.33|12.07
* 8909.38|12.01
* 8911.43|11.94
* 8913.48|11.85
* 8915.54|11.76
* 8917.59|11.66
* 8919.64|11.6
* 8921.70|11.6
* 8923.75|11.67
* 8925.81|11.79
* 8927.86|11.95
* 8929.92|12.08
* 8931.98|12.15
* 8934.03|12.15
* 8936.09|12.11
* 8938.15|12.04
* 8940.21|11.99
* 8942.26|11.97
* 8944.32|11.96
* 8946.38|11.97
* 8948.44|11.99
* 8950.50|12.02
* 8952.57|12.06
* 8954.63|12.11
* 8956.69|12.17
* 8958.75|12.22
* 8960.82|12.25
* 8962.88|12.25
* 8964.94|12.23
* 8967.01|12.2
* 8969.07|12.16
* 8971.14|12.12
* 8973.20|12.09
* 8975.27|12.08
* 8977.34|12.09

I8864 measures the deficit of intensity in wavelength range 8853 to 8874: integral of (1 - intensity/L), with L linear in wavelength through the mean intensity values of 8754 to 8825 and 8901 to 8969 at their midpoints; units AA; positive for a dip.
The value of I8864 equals -0.2 AA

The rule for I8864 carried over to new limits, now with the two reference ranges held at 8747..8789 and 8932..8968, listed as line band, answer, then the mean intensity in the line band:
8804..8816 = -0.21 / 12.8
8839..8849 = 0.14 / 12.3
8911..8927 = 0.62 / 11.7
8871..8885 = -0.21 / 12.5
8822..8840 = 0.25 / 12.3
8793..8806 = 0.18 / 12.4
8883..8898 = -0.13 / 12.4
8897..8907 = 0.01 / 12.2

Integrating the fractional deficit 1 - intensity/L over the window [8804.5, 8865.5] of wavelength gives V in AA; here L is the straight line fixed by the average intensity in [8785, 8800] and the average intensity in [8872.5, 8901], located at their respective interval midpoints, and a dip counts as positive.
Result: 0.3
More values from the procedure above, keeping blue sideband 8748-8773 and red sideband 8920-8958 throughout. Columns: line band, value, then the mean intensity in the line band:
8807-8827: -0.5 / 12.7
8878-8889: -0.2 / 12.4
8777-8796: -0.4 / 12.7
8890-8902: -0.2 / 12.4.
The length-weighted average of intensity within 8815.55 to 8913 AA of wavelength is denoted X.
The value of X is 12.4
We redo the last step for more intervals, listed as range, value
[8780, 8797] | 12.7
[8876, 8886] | 12.5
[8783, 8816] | 12.6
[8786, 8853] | 12.5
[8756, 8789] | 12.7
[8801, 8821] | 12.7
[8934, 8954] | 12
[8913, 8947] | 11.9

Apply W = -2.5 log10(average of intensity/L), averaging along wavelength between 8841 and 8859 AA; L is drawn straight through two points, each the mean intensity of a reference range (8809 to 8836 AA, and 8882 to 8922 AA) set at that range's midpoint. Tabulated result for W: 0.008 mag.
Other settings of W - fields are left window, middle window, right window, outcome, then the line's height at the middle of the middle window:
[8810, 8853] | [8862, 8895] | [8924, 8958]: -0.02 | 12.3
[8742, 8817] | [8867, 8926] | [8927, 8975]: 0.01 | 12.3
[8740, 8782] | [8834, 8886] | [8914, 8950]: -0.02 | 12.2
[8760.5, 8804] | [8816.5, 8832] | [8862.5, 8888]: 0.01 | 12.6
